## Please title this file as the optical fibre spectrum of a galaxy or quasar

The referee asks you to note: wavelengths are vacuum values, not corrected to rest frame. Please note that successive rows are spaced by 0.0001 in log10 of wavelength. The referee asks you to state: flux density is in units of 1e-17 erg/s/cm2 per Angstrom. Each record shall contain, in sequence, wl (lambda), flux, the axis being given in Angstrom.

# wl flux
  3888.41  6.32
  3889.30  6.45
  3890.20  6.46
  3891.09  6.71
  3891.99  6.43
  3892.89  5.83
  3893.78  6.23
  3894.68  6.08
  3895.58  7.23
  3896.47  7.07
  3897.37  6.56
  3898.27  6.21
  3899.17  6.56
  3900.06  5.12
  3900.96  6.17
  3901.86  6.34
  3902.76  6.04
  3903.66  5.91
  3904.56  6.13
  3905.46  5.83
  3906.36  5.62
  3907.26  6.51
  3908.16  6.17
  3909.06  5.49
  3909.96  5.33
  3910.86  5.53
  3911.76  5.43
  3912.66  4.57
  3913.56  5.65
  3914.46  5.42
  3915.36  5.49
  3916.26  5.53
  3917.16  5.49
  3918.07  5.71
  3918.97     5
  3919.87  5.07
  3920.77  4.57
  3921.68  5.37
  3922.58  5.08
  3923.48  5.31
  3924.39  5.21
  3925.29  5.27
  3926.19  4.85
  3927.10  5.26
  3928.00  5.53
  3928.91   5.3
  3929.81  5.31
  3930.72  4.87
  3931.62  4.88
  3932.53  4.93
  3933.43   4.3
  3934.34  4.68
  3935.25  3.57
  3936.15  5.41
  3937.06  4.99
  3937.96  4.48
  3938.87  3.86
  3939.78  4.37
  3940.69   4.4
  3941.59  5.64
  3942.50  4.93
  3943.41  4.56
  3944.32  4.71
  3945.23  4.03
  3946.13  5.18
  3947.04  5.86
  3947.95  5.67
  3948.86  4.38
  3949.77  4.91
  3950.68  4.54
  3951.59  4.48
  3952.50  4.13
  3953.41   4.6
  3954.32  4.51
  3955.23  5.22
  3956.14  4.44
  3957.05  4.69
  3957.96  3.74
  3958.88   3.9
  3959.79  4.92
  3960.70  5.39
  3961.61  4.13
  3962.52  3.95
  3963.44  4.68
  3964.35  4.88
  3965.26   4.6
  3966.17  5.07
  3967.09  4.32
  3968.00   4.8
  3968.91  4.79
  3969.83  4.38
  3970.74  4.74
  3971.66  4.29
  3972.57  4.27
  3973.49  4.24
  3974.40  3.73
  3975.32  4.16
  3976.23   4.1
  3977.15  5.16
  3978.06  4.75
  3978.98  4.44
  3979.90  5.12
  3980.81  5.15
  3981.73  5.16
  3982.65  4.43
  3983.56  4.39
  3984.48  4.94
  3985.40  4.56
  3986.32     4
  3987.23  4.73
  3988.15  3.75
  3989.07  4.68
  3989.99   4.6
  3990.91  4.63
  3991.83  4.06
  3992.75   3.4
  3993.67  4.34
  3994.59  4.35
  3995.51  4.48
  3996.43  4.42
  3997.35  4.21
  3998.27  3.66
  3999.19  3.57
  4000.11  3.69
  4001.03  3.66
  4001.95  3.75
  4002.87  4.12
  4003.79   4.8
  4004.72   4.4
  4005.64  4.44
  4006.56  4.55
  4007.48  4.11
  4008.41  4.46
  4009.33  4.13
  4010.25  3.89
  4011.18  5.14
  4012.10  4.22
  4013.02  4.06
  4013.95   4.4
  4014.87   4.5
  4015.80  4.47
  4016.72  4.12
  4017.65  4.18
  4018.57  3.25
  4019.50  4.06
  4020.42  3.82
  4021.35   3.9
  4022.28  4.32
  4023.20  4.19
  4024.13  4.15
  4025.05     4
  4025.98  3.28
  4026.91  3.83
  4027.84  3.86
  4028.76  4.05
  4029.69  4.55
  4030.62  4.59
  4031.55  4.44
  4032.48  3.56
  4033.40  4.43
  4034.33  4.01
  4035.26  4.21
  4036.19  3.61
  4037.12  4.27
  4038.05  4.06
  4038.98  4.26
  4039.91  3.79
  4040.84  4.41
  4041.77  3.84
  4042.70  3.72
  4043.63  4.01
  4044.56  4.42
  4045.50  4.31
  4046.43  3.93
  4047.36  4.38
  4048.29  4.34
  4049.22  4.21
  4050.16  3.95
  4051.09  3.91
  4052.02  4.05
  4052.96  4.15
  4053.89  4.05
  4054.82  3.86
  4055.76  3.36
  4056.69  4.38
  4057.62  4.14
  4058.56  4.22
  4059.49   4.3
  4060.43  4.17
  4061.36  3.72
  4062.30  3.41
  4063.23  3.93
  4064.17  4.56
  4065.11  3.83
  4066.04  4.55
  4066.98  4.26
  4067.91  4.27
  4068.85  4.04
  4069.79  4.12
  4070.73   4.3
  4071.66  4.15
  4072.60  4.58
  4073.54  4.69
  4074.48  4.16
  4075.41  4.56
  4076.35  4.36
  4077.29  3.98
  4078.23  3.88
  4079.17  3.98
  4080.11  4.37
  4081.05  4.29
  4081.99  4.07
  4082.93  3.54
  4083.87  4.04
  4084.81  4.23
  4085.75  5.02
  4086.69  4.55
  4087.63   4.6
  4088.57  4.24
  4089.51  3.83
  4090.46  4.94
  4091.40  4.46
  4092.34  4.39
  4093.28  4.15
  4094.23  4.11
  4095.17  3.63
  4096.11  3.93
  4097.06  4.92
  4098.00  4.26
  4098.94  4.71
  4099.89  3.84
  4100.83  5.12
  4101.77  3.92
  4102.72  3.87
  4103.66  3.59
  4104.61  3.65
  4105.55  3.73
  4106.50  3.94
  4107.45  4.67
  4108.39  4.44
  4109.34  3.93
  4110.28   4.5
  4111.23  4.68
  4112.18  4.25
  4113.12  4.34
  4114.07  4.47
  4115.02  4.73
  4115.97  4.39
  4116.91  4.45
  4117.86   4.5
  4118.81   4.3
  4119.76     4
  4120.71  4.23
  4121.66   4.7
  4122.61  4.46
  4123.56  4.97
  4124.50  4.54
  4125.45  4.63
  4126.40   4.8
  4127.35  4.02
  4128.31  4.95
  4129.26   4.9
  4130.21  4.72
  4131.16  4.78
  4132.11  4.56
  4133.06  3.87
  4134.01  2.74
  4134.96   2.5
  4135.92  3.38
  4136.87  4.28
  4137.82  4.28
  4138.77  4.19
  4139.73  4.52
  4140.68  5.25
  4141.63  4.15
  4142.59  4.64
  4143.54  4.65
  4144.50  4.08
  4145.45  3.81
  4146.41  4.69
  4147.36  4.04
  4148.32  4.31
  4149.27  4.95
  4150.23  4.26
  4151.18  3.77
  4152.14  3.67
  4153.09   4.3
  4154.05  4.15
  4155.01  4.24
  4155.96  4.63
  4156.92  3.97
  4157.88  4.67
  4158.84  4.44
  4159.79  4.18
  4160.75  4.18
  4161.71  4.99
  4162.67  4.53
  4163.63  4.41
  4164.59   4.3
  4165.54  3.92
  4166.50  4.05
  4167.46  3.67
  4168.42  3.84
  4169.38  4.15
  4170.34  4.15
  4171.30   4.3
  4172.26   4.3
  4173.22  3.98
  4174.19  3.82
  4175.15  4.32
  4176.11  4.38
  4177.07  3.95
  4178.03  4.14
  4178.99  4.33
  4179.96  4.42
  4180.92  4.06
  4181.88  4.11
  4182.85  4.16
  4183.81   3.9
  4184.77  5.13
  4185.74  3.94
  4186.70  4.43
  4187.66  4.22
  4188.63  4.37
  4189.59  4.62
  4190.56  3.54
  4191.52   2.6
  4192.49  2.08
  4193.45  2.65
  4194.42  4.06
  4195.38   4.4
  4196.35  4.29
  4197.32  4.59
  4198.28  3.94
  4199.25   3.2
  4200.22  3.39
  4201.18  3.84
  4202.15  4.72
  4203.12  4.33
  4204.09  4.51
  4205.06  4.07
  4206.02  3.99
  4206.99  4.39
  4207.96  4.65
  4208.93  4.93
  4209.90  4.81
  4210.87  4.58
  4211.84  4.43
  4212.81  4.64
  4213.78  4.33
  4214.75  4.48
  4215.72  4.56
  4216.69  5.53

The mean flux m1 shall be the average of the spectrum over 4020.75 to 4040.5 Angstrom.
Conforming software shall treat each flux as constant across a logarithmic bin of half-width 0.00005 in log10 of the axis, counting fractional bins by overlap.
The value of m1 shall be 4.06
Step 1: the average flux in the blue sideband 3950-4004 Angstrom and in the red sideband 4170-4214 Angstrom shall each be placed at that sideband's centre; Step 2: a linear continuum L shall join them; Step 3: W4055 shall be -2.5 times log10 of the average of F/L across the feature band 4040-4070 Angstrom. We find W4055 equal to 0.060 mag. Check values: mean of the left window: 4.42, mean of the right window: 4.13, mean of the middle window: 4.08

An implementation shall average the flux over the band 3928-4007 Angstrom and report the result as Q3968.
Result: 4.53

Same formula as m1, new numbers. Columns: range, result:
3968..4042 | 4.25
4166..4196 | 4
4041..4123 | 4.21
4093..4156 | 4.28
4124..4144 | 4.3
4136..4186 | 4.25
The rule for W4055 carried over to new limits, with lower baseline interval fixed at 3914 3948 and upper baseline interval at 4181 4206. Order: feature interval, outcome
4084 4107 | 0.030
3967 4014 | 0.096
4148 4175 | -0.033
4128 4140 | 0.023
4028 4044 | 0.120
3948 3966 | 0.075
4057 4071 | 0.089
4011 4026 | 0.130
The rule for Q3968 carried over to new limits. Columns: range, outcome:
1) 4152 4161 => 4.27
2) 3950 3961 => 4.54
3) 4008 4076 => 4.13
